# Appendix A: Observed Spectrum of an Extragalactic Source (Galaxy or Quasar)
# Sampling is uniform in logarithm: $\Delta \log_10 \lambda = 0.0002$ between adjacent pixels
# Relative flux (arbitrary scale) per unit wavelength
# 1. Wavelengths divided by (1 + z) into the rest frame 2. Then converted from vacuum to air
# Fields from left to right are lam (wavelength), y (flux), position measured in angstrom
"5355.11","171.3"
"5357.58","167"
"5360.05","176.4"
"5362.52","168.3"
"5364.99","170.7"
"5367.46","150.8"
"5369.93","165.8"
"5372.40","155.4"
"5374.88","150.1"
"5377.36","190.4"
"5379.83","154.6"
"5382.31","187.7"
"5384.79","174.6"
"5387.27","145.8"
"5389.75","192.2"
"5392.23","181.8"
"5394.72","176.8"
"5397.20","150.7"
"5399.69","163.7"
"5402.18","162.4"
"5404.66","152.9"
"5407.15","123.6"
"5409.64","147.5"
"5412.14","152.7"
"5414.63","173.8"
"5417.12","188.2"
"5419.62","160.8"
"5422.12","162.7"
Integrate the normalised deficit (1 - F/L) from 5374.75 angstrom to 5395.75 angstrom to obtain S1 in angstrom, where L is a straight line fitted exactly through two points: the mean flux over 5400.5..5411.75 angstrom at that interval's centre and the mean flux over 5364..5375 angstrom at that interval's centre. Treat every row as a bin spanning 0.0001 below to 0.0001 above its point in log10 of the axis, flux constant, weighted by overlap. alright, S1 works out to -2.7 angstrom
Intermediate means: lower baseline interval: 159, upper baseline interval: 148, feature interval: 174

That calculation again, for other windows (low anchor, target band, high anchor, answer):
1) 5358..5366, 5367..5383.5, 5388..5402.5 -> 0.5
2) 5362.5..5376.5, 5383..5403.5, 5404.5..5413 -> -2.7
